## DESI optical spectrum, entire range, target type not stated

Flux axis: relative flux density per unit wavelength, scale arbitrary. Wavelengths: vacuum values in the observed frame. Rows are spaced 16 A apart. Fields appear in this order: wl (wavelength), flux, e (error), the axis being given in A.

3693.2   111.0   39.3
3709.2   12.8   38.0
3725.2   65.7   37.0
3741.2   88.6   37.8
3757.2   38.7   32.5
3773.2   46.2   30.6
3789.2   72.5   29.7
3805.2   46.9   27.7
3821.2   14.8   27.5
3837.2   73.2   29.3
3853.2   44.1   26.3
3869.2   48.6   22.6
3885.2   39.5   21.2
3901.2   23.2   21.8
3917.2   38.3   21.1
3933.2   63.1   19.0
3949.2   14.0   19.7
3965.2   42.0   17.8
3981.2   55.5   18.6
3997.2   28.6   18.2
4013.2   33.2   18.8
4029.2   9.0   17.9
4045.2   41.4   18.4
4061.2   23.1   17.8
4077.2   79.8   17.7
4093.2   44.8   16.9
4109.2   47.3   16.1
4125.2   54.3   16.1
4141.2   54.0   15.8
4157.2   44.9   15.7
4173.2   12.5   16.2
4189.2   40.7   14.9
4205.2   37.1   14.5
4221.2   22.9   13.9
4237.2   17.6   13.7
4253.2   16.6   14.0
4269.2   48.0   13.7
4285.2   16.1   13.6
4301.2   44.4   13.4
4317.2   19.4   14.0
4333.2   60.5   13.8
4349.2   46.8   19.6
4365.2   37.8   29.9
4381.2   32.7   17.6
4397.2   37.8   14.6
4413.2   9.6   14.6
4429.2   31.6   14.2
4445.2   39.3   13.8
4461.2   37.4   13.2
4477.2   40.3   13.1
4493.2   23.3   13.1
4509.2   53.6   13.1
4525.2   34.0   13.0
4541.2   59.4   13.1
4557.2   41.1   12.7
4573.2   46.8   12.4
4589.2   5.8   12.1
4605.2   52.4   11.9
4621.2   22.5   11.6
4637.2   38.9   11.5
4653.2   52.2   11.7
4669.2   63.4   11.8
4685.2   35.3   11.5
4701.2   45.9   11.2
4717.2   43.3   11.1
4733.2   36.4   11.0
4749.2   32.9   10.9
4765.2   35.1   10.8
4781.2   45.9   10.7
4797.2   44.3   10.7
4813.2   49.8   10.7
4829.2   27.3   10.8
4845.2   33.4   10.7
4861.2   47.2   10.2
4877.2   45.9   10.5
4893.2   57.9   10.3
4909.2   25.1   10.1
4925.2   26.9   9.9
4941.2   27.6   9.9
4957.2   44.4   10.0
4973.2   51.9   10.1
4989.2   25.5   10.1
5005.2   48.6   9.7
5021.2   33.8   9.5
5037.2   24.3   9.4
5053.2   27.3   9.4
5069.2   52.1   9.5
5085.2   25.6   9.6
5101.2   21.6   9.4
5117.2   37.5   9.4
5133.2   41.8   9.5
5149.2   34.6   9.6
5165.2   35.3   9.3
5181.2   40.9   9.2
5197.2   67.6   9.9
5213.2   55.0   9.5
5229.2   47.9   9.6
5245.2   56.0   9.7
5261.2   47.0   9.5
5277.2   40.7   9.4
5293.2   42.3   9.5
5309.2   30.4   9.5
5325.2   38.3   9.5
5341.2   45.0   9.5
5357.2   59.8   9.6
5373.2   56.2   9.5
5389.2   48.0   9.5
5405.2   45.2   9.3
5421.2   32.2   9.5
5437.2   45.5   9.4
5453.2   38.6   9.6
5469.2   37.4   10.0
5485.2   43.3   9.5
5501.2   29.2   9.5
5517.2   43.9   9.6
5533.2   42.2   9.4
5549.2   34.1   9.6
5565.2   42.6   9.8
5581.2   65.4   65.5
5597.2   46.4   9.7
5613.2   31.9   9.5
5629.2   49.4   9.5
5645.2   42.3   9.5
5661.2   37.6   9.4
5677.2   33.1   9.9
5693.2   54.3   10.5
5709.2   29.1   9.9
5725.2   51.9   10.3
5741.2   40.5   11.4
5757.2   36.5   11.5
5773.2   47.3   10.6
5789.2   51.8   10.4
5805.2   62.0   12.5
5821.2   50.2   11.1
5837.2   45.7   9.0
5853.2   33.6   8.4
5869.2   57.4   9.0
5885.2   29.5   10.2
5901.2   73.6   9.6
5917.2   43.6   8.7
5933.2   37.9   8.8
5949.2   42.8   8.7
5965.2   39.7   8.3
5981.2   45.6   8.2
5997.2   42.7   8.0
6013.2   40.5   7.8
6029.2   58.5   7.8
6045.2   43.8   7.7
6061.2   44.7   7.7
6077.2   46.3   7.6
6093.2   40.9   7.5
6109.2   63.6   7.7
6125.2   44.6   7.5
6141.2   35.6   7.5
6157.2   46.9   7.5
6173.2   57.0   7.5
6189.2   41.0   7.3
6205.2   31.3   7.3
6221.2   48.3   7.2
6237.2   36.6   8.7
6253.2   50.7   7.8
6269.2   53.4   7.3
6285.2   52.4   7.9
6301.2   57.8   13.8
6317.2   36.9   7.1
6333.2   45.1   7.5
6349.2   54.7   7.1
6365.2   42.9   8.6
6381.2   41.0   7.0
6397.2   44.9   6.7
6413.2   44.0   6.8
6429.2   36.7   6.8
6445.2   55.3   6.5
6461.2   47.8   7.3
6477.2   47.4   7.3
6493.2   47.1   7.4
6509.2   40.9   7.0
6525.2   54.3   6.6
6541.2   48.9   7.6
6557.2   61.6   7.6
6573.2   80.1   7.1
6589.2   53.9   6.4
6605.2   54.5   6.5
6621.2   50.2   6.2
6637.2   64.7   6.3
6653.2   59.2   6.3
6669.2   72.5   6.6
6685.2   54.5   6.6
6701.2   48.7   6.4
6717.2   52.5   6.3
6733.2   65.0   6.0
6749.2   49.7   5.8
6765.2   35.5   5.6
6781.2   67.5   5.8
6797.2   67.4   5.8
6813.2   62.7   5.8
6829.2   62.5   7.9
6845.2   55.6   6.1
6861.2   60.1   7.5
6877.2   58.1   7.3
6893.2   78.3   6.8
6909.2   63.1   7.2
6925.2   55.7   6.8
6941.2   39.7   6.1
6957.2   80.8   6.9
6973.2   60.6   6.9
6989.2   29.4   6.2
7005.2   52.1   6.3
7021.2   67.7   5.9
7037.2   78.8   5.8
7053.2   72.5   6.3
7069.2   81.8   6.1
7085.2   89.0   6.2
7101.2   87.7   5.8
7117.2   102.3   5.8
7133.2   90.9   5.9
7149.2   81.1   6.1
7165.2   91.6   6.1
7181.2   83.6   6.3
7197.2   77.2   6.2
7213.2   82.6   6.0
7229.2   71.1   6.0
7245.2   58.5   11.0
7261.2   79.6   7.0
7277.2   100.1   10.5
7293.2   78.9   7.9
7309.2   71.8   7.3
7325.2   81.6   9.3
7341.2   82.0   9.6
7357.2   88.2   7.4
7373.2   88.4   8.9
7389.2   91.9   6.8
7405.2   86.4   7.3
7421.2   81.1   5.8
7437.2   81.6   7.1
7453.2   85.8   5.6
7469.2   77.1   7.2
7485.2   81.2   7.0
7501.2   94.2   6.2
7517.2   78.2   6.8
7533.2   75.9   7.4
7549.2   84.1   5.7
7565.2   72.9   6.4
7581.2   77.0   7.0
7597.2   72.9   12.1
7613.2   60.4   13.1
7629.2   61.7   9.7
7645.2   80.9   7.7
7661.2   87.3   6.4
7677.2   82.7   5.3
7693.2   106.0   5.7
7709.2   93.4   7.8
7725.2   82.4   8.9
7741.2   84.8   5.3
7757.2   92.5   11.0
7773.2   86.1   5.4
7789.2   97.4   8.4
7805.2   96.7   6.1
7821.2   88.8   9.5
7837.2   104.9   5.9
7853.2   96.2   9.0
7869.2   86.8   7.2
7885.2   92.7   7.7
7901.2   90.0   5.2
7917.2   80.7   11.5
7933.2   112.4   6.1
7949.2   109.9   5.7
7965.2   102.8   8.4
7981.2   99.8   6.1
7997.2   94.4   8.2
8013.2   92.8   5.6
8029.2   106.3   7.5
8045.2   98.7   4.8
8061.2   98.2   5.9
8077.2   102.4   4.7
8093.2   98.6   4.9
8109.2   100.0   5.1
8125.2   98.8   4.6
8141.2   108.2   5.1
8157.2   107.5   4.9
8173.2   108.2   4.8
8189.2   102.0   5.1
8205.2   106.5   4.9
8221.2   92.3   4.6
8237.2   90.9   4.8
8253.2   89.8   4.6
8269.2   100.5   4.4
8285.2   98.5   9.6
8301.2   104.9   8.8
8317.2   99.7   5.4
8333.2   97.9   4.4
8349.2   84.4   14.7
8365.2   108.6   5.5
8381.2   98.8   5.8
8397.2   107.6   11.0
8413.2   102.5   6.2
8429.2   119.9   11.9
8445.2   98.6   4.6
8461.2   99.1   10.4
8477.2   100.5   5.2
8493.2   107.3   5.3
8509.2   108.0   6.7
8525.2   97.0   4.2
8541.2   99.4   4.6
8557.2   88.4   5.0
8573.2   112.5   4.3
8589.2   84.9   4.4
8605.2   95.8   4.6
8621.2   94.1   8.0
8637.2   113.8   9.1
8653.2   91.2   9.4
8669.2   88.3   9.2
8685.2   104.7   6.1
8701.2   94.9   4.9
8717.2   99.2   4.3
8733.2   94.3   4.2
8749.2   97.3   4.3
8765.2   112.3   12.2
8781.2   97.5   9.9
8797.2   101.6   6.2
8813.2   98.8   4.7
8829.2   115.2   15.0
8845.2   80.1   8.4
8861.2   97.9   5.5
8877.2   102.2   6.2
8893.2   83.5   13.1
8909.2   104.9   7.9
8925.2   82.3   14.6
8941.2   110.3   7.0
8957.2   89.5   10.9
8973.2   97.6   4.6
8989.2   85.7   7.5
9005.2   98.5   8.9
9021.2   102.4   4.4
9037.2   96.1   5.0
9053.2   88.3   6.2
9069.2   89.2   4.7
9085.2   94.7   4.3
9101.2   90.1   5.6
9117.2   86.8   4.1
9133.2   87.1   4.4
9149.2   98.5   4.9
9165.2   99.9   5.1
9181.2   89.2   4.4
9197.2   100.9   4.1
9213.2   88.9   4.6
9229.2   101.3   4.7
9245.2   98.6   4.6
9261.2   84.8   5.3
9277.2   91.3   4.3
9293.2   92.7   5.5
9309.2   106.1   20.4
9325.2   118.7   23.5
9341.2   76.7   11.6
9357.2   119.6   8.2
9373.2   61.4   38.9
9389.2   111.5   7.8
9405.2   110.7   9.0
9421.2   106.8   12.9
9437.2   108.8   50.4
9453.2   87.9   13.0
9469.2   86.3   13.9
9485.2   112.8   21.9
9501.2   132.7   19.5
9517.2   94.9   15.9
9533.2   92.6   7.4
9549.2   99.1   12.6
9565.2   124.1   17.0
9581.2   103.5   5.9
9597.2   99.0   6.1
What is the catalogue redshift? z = 0.762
